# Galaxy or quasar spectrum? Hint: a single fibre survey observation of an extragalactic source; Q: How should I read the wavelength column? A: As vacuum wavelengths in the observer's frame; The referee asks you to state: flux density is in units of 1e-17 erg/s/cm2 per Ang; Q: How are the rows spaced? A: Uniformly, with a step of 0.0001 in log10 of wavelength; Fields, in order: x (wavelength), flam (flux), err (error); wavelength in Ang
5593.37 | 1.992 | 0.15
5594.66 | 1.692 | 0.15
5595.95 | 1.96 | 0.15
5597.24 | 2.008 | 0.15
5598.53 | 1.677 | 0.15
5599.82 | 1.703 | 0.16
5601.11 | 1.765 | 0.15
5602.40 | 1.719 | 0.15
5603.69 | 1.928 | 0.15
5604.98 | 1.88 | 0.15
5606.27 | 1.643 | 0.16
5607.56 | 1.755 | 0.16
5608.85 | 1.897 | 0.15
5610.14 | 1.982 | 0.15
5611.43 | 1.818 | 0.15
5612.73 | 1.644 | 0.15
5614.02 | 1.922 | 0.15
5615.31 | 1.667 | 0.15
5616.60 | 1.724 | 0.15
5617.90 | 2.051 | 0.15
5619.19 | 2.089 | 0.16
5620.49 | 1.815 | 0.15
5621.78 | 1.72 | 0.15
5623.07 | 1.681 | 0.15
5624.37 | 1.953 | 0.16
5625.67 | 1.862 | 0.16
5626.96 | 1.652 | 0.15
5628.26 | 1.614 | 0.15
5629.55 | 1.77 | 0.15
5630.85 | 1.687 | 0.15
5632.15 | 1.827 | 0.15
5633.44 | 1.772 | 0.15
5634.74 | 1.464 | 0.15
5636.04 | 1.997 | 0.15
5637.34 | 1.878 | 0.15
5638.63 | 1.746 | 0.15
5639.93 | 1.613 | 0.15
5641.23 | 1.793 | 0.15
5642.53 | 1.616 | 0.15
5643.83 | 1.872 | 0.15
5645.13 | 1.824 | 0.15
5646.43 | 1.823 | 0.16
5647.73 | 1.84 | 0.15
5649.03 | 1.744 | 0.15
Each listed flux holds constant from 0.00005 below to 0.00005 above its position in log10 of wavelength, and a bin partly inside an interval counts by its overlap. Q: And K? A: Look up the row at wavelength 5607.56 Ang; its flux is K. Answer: 1.755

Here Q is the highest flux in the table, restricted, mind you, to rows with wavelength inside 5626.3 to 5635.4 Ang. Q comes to 1.827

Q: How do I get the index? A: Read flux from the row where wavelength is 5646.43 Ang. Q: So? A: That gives 1.823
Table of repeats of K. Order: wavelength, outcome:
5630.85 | 1.687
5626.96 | 1.652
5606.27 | 1.643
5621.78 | 1.72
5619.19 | 2.089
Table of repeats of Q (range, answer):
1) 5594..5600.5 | 2.008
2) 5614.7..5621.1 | 2.089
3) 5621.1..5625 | 1.953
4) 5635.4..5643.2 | 1.997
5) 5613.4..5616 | 1.922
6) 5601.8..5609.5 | 1.928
